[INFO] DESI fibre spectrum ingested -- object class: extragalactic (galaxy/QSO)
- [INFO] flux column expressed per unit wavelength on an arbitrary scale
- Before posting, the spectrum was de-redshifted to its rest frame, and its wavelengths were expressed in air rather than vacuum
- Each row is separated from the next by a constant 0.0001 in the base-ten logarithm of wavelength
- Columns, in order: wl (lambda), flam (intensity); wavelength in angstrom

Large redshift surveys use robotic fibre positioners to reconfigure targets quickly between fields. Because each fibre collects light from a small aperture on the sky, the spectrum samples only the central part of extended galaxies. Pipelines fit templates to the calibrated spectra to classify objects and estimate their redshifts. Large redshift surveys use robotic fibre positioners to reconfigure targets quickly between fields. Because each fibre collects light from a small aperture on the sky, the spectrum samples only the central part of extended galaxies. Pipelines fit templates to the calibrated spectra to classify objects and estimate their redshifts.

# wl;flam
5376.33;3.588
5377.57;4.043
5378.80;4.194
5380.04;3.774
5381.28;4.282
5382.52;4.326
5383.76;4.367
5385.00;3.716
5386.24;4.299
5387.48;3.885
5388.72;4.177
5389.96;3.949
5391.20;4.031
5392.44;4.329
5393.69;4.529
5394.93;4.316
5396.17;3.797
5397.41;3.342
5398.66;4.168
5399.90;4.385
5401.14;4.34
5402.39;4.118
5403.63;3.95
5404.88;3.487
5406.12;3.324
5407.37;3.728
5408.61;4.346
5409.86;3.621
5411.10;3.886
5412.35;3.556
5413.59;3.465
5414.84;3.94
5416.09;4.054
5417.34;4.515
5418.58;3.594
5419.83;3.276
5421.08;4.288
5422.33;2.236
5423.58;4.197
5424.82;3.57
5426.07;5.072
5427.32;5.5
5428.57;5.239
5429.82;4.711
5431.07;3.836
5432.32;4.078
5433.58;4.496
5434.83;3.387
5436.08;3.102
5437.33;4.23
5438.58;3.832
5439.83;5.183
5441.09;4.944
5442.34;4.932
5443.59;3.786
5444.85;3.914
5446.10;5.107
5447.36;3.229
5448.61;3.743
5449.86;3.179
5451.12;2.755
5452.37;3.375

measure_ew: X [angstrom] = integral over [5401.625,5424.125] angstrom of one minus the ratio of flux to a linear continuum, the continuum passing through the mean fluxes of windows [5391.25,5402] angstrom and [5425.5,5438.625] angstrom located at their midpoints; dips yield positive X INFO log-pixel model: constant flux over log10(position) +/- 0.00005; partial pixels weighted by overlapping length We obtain 2.51 angstrom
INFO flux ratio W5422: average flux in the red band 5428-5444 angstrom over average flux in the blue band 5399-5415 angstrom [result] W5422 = 1.11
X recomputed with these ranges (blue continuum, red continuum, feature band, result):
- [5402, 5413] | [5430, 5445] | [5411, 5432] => -0.5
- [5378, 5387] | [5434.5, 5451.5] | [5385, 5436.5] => 0.7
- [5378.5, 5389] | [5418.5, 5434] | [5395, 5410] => 0.8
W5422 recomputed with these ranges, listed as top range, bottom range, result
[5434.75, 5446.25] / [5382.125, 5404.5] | 1.04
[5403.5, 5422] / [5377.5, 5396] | 0.91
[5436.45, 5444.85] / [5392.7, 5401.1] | 1.07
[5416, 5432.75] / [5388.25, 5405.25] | 1.02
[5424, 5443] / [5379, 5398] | 1.08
